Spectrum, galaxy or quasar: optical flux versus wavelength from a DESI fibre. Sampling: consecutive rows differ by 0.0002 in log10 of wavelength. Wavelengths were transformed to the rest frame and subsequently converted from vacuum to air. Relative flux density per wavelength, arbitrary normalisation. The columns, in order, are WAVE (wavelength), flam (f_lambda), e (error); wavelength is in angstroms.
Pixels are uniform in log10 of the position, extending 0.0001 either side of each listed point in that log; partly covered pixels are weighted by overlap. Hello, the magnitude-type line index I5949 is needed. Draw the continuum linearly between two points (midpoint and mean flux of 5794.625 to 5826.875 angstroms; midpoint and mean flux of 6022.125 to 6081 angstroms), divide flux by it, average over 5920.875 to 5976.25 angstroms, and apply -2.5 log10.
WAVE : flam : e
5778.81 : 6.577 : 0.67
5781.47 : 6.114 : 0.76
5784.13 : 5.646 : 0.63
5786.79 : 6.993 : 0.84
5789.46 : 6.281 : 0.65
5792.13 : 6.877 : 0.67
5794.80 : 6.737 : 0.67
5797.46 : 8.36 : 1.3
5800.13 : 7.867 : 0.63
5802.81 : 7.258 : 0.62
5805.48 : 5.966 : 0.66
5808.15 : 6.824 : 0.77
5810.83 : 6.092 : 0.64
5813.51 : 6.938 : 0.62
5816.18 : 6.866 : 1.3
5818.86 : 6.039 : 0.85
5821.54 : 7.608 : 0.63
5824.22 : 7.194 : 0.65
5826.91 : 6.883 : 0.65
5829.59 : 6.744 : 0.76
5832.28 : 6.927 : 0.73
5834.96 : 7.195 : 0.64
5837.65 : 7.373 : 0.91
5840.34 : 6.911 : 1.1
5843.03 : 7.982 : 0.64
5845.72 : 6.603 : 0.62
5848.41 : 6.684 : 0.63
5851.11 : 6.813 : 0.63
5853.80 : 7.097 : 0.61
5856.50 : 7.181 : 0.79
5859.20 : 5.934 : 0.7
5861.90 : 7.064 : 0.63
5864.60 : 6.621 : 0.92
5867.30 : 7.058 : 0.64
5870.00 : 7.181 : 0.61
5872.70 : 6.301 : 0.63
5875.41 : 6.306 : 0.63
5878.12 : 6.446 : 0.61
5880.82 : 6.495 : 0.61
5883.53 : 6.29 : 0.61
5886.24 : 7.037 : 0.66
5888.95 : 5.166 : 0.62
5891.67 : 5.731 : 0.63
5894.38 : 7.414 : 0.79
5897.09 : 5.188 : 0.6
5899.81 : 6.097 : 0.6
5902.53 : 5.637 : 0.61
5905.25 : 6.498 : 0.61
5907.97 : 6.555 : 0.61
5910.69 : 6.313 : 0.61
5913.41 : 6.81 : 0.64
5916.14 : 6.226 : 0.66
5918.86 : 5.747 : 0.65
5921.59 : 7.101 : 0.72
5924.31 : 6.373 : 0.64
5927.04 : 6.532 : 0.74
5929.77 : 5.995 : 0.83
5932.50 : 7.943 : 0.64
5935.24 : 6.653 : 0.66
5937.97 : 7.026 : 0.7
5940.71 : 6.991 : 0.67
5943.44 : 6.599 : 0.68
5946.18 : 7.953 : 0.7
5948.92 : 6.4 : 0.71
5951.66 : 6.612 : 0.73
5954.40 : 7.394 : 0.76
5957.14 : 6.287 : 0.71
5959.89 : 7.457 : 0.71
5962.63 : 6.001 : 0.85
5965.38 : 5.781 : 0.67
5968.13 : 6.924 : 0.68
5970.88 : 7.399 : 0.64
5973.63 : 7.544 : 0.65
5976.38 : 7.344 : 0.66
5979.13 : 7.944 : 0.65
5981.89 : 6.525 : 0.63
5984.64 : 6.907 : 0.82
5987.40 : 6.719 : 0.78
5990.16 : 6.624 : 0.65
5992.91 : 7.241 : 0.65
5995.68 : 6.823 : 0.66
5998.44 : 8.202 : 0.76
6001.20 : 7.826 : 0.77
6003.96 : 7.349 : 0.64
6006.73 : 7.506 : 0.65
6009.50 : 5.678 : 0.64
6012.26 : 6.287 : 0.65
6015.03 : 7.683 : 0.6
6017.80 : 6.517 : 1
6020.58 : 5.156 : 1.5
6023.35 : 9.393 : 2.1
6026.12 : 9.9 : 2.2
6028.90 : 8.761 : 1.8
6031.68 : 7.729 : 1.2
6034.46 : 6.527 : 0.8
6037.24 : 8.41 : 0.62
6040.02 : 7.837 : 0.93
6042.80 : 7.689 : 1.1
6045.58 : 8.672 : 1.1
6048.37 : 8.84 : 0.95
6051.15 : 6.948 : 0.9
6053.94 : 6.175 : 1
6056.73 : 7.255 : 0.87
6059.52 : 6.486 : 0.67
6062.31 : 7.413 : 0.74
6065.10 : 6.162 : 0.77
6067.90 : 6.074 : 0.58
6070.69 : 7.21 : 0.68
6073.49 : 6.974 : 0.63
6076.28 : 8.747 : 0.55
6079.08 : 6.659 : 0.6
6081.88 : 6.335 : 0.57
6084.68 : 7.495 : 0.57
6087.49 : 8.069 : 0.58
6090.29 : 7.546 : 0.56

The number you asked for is 0.07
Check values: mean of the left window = 6.98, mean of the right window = 7.59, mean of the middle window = 6.86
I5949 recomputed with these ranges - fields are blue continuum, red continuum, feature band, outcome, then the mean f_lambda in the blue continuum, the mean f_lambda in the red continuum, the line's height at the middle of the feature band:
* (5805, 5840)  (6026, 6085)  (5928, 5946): 0.03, 6.84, 7.41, 7.12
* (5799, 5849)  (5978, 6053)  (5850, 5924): 0.11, 6.95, 7.46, 7.12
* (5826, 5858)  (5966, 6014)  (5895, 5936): 0.11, 7.03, 7.09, 7.06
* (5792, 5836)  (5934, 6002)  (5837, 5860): 0.00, 6.96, 7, 6.97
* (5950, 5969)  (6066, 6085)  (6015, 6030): -0.16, 6.62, 7.02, 6.84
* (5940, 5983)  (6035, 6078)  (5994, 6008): -0.06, 6.95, 7.37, 7.12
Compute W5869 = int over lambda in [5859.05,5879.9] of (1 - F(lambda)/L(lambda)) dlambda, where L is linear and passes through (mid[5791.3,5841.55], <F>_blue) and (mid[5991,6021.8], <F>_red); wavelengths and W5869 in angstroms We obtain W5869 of 0.96 angstroms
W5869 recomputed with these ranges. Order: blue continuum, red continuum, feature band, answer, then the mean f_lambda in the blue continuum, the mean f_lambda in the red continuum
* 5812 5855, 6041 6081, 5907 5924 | 1.50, 6.99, 7.23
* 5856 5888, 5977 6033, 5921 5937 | 0.41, 6.63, 7.34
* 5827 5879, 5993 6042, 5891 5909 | 2.25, 6.87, 7.5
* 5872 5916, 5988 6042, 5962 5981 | 0.01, 6.26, 7.44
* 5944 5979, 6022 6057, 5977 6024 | 2.74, 6.95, 8.03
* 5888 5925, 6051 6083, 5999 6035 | -4.21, 6.21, 6.87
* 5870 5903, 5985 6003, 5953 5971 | 0.58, 6.23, 7.22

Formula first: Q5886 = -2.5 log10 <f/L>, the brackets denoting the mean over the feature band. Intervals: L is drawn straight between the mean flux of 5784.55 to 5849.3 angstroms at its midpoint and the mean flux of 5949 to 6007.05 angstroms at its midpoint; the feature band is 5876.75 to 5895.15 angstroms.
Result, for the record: 0.11 mag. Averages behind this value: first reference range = 6.95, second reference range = 7.04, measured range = 6.34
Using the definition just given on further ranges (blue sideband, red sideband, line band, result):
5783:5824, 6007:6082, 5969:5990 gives 0.01 mag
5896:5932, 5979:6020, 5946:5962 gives -0.05 mag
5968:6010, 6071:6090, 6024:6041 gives -0.14 mag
